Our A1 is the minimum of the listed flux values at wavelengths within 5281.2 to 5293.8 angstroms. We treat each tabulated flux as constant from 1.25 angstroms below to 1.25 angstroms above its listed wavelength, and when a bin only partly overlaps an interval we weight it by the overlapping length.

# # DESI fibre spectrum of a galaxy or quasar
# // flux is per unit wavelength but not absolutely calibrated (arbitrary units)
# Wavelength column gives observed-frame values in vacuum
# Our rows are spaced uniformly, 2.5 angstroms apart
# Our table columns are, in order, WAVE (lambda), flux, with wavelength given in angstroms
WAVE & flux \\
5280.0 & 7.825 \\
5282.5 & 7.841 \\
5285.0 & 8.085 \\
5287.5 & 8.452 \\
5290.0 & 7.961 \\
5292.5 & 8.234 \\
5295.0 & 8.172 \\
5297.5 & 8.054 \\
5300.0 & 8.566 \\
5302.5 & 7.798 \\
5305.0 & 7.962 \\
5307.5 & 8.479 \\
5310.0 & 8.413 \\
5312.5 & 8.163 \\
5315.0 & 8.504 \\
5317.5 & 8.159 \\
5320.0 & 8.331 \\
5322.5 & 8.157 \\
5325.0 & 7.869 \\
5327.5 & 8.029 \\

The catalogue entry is 7.841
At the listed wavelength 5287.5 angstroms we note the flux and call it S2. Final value 8.452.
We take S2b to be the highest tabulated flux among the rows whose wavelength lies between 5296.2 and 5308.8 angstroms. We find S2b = 8.566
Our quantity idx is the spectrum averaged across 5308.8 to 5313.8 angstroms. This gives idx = 8.29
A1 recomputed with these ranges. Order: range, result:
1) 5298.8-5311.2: 7.798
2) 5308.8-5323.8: 8.157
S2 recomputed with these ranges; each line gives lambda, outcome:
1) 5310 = 8.413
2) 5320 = 8.331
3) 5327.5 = 8.029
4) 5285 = 8.085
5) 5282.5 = 7.841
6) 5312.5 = 8.163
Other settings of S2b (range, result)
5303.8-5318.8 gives 8.504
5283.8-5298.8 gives 8.452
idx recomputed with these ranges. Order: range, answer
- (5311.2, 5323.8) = 8.26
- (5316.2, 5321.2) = 8.25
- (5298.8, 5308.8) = 8.2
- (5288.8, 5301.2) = 8.2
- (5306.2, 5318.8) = 8.34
